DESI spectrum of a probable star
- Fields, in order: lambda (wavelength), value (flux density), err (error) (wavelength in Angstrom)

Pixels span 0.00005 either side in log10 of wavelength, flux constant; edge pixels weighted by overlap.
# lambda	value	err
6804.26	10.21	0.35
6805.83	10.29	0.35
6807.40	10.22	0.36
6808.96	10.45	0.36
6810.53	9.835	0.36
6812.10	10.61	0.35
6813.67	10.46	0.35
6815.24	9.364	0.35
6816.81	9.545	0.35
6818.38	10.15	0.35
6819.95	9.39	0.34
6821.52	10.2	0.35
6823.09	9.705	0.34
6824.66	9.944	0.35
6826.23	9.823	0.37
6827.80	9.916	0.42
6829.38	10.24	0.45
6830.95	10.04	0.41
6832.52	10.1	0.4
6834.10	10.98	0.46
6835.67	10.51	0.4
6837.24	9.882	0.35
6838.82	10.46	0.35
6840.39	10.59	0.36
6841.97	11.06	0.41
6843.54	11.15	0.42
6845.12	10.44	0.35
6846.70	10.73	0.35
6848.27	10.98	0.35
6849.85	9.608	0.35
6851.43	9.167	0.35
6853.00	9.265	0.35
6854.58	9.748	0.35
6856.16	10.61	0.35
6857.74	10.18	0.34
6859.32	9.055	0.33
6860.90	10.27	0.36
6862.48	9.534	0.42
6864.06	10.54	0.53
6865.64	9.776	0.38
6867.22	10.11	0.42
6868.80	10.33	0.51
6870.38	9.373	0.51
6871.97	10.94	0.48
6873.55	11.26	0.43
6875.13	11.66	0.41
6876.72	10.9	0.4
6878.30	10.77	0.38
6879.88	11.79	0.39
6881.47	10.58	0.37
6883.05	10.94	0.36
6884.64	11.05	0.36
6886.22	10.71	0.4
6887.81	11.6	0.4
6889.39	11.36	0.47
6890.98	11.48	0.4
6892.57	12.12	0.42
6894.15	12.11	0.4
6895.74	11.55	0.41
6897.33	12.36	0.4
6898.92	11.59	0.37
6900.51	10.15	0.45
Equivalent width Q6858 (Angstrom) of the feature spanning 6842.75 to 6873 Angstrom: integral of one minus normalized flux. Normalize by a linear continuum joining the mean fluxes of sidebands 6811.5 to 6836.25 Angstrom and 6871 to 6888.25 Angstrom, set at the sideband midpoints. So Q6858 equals 1.6 Angstrom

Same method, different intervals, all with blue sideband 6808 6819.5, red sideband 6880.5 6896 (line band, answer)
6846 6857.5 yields 0.7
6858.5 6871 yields 1.2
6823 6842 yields 0.2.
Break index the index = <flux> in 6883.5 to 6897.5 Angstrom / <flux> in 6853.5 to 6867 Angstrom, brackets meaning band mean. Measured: 1.16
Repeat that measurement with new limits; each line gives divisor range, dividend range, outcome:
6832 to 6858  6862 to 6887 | 1.03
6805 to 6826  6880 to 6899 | 1.15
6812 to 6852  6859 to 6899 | 1.07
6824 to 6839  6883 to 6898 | 1.13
